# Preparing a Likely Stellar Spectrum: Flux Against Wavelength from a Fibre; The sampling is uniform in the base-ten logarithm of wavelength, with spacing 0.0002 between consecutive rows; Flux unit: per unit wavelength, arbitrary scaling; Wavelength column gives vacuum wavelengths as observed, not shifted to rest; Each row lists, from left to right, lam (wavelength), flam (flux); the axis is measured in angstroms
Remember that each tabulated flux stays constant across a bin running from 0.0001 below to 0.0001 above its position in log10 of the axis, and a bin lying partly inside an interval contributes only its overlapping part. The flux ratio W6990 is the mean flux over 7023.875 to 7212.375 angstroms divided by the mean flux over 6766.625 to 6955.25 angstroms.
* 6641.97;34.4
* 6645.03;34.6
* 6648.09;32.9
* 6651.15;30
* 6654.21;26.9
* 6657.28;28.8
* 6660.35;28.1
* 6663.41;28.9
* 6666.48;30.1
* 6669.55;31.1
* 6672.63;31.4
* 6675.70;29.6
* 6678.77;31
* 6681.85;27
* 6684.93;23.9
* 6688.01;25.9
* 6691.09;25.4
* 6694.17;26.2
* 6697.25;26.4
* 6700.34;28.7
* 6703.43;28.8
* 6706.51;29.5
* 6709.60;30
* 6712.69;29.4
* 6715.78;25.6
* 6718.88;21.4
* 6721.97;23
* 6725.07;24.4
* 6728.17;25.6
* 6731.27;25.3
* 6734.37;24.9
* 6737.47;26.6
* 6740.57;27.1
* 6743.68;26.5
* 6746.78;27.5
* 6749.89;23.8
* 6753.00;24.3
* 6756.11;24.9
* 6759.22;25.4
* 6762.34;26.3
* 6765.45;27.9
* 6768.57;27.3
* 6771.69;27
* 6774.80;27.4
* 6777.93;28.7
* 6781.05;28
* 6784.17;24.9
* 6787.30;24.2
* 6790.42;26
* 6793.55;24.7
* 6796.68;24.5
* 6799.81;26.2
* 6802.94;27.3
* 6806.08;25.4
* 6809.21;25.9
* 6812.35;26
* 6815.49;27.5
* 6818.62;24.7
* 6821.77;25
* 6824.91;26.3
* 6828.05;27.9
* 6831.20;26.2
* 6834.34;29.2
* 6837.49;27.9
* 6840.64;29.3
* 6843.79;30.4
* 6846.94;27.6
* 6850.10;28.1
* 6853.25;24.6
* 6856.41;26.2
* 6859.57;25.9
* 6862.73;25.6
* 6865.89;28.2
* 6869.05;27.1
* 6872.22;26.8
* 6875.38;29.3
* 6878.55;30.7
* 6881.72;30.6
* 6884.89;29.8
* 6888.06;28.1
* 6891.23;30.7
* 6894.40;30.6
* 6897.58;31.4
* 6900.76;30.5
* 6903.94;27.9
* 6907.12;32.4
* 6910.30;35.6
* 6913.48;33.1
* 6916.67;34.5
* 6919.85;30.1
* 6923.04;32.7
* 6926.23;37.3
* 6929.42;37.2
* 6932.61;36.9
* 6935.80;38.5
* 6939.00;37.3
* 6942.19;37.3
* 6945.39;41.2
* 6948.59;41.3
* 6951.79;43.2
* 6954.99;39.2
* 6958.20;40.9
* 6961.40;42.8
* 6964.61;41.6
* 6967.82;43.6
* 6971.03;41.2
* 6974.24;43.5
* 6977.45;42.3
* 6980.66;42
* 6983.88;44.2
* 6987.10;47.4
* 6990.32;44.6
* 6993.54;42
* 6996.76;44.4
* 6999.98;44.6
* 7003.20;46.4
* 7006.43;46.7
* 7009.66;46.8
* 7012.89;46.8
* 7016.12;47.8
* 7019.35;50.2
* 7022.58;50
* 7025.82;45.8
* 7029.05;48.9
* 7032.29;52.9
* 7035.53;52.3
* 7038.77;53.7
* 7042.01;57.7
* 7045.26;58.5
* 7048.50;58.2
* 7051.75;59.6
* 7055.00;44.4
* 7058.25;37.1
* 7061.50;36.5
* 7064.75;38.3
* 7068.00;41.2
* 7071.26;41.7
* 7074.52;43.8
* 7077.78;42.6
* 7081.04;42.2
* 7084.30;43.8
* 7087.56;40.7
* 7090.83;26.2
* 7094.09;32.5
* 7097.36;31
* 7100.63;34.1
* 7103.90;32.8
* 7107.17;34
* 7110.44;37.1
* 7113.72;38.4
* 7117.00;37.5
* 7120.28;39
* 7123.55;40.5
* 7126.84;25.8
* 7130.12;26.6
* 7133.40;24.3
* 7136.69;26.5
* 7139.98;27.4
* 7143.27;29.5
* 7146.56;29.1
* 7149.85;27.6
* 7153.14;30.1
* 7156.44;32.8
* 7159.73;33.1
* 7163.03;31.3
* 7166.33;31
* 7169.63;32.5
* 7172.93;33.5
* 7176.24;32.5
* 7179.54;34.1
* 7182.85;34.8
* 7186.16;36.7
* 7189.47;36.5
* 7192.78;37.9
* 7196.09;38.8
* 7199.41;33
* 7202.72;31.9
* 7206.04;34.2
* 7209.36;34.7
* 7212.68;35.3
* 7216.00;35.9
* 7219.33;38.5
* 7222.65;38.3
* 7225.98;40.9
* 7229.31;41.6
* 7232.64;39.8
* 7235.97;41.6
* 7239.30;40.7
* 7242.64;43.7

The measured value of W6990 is 1.3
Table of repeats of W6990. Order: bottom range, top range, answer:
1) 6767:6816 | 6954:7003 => 1.64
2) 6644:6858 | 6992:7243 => 1.44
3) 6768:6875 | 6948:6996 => 1.60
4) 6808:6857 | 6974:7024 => 1.69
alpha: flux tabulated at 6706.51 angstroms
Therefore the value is 29.5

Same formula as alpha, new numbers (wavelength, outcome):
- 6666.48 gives 30.1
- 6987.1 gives 47.4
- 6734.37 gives 24.9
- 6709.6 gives 30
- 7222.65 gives 38.3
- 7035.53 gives 52.3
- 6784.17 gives 24.9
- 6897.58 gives 31.4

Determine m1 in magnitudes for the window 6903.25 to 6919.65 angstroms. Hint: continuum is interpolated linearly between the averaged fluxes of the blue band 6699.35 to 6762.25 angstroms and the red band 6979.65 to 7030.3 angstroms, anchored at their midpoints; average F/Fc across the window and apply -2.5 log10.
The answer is 0.20 mag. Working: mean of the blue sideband 26.1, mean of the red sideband 46.2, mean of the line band 32.8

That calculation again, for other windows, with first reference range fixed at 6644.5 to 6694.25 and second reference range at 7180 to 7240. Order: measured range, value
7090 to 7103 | 0.13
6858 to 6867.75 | 0.20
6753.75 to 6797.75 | 0.17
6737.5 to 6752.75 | 0.15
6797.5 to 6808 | 0.18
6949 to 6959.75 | -0.23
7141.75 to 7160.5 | 0.20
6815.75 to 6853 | 0.15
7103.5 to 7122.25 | -0.03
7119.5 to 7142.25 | 0.21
